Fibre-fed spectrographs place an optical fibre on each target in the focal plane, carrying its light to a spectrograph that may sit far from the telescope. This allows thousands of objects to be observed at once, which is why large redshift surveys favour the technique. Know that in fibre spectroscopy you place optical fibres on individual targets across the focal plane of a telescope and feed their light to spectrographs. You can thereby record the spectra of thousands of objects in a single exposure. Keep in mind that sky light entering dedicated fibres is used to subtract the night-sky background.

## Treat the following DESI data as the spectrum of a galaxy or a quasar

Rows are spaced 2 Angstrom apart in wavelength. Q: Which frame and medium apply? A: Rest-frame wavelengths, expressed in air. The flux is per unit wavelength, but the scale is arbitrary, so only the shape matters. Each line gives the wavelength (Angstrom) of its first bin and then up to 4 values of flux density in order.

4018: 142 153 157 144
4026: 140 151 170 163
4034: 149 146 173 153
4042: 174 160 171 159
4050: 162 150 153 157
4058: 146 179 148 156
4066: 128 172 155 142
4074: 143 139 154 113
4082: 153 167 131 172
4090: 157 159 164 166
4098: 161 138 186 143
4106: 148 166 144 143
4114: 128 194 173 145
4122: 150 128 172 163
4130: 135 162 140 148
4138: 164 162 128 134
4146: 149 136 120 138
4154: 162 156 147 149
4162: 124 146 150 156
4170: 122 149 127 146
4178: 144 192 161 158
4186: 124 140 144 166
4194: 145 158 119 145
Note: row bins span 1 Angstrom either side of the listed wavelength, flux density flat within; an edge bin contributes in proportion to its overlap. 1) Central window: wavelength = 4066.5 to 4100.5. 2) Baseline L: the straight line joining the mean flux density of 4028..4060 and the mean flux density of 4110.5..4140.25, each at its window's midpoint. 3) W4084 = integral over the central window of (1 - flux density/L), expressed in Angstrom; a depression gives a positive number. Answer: 1.0 Angstrom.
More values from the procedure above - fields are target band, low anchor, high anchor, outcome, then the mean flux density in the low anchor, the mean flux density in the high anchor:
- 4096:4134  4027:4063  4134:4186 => -0.8 Angstrom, 159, 146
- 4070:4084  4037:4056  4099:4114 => 1.1 Angstrom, 161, 151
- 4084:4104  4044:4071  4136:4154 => -1.1 Angstrom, 157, 143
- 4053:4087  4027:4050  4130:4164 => 1.5 Angstrom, 161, 145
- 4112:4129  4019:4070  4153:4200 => -0.5 Angstrom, 157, 147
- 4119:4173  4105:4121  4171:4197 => 2.5 Angstrom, 155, 150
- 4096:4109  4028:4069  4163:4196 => -0.3 Angstrom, 158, 148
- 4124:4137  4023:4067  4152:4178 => -0.3 Angstrom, 156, 144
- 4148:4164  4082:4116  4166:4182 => 0.9 Angstrom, 156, 149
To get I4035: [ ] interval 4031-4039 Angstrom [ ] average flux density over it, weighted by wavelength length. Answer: 158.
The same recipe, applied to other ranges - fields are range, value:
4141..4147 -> 137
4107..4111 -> 155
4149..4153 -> 129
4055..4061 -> 161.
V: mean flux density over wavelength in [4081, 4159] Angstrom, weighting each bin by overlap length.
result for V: 152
